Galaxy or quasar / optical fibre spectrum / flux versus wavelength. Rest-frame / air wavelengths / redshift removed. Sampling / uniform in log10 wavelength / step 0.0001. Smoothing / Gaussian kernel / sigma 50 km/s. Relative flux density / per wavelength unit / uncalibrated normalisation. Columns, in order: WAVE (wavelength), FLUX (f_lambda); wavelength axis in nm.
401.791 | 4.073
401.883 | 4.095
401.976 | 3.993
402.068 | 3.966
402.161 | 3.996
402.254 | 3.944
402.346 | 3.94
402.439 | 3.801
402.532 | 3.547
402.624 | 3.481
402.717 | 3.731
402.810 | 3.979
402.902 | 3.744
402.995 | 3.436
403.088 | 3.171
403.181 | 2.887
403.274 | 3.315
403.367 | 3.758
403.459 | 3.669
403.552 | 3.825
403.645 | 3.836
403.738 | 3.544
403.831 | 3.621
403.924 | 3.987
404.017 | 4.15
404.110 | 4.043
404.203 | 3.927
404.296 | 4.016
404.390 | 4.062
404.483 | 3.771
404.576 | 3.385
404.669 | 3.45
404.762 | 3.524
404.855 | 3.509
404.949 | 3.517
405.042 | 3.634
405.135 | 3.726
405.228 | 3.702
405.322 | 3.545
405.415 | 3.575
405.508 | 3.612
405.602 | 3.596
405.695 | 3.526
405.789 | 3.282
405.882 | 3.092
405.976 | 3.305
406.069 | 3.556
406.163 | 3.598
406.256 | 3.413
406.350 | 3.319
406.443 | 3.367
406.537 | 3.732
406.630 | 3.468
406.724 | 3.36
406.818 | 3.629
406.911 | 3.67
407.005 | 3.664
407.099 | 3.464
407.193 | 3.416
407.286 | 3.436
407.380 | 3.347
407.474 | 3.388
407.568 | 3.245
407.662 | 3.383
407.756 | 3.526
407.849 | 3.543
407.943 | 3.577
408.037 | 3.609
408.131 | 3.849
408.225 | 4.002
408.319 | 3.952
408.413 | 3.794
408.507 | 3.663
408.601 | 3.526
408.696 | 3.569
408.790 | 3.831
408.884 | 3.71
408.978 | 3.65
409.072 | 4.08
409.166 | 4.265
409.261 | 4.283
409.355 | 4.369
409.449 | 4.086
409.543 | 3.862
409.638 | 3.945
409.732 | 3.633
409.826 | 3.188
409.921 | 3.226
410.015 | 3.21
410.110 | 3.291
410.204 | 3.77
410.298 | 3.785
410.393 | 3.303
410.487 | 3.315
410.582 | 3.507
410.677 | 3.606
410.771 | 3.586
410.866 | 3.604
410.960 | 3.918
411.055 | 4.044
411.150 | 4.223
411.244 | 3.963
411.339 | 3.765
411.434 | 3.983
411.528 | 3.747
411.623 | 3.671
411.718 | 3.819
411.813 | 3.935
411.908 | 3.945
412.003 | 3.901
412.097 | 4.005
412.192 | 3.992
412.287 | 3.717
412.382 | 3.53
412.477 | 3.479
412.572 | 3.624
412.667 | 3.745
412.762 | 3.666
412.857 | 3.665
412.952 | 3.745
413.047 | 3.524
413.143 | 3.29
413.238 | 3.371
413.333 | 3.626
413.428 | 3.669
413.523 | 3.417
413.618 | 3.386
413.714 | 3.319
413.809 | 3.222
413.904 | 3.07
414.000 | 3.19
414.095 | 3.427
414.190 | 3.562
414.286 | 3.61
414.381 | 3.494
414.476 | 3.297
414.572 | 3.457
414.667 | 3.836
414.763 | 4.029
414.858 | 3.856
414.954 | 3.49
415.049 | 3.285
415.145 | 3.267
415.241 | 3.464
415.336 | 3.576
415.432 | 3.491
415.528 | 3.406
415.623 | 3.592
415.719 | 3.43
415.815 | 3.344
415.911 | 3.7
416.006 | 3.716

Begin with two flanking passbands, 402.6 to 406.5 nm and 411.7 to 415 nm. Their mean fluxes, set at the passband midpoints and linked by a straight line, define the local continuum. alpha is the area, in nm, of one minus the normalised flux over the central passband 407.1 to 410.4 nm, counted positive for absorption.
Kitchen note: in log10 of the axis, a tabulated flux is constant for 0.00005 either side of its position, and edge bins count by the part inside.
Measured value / -0.06 nm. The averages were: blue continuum 3.6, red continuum 3.6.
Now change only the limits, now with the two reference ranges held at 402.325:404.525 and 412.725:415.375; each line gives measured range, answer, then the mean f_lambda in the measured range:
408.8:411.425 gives -0.13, 3.75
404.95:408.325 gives 0.11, 3.53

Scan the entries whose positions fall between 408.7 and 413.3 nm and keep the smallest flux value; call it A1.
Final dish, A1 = 3.188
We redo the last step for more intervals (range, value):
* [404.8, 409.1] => 3.092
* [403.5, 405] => 3.385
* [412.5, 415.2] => 3.07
